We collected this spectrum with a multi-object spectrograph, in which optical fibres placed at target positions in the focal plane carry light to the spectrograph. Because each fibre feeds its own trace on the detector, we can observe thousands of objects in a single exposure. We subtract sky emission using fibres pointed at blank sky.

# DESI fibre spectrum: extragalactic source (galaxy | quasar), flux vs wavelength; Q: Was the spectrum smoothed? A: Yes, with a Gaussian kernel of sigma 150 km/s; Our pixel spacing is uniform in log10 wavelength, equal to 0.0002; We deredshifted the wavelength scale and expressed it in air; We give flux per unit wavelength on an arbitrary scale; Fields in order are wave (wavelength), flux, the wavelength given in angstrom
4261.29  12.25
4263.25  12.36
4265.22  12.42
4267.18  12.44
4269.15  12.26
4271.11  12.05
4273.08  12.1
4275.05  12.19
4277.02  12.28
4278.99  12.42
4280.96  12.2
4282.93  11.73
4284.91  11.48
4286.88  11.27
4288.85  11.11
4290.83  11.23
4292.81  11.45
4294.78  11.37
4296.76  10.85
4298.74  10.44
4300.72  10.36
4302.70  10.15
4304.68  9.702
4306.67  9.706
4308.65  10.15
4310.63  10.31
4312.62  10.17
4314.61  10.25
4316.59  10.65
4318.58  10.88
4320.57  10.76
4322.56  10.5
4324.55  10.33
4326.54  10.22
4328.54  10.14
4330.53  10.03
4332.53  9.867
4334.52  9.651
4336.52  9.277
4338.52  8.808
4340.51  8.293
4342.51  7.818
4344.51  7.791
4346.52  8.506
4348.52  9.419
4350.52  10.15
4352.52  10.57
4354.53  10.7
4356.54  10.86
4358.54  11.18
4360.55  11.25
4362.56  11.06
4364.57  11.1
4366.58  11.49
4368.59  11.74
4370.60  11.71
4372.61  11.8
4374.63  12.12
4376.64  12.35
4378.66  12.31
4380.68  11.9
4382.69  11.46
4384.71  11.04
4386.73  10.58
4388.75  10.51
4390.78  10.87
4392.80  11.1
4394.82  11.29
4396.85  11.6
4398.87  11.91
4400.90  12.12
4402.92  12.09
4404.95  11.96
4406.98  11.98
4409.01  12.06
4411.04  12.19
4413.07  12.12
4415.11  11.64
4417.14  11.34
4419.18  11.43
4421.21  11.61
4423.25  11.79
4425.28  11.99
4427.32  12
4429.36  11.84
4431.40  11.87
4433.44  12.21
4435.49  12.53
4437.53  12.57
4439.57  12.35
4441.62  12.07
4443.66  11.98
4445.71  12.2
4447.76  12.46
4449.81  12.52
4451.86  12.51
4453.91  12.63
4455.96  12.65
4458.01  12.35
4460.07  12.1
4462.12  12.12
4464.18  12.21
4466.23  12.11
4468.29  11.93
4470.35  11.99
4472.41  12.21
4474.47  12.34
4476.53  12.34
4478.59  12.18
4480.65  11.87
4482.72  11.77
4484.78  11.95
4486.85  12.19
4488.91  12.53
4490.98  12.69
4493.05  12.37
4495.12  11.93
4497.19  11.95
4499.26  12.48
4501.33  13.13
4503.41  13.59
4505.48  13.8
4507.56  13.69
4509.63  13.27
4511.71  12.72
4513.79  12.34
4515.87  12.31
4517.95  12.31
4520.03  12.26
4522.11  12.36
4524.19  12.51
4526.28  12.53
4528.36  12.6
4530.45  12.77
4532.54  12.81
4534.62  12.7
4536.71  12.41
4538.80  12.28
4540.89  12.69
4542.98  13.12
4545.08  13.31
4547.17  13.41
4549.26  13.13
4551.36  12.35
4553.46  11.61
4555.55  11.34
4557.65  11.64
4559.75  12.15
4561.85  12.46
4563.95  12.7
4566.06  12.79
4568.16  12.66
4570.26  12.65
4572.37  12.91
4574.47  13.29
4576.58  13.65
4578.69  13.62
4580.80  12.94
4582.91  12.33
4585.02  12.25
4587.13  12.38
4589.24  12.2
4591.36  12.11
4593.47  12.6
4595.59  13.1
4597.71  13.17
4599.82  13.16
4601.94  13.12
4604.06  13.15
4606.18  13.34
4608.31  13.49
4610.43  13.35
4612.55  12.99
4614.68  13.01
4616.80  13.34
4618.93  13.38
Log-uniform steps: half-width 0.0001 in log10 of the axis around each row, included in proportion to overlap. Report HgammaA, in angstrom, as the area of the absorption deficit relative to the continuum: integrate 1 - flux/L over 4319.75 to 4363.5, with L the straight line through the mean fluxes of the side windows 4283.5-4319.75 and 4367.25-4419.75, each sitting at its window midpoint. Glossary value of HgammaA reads 4.8 angstrom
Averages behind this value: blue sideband 10.7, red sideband 11.7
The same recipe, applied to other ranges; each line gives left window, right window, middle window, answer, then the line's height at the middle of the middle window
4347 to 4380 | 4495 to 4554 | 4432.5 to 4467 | -0.9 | 12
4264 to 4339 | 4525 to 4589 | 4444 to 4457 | -0.6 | 11.9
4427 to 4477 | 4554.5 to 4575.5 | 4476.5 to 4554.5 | -1.4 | 12.4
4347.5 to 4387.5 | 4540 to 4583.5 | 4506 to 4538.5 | -0.6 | 12.4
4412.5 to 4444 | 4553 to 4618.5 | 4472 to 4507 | -0.5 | 12.3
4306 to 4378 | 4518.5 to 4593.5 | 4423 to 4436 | -0.9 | 11.3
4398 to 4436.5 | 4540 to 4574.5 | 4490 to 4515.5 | -1.0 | 12.3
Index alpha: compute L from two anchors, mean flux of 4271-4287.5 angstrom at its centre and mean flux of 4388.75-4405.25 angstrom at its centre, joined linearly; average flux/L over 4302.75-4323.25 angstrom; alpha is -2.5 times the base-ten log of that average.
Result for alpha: 0.15 mag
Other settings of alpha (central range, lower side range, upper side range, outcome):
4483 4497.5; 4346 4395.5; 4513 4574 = -0.01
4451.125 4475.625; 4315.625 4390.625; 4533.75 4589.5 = -0.06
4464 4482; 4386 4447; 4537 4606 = 0.00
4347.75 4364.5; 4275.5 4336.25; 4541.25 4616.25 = 0.04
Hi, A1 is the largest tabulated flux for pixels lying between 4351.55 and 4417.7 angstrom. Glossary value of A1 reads 12.35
